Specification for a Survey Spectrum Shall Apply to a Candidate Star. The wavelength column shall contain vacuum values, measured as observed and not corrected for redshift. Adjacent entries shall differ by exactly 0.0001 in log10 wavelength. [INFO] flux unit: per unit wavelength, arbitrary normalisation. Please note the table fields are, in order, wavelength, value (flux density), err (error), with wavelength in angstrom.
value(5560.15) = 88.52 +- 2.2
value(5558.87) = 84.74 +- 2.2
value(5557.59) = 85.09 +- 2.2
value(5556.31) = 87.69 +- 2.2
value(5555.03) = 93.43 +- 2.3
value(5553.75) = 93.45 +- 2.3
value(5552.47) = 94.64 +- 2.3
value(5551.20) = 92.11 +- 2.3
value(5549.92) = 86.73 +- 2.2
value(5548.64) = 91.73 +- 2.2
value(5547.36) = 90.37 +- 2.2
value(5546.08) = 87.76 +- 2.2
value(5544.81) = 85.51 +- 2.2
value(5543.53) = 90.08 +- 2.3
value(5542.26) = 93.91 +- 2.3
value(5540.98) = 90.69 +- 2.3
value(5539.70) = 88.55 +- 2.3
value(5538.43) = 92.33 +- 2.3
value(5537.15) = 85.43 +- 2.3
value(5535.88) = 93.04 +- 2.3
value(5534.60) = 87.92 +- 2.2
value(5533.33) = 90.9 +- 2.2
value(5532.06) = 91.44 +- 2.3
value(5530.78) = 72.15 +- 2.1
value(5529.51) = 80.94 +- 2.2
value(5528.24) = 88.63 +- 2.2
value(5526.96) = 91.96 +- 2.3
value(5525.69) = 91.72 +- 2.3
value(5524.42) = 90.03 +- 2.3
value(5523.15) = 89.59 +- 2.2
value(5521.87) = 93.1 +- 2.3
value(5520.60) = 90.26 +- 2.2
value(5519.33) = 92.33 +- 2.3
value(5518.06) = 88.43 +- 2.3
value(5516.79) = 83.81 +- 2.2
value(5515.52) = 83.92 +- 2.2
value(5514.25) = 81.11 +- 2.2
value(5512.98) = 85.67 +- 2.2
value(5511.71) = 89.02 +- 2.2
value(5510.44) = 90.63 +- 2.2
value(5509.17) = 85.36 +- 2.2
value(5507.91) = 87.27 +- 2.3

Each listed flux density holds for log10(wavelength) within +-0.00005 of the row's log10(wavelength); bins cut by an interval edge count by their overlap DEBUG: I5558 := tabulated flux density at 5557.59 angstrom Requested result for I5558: 85.09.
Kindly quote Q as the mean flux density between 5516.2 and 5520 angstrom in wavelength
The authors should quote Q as 88.3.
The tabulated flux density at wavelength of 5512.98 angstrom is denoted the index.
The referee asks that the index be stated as 85.67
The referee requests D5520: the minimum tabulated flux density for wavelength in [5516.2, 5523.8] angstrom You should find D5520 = 83.81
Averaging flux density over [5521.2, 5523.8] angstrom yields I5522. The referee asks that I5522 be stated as 91.1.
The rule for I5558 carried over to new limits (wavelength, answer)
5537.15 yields 85.43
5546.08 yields 87.76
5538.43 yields 92.33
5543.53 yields 90.08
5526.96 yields 91.96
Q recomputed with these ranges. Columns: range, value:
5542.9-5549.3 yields 89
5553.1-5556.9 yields 91.5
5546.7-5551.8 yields 90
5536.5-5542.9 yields 90.2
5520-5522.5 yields 91.7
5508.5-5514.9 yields 86.4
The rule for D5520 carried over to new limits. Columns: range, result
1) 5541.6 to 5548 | 85.51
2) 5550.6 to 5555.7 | 92.11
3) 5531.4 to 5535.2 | 87.92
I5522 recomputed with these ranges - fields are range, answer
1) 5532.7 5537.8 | 89.3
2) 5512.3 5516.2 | 83.6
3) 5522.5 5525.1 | 89.7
